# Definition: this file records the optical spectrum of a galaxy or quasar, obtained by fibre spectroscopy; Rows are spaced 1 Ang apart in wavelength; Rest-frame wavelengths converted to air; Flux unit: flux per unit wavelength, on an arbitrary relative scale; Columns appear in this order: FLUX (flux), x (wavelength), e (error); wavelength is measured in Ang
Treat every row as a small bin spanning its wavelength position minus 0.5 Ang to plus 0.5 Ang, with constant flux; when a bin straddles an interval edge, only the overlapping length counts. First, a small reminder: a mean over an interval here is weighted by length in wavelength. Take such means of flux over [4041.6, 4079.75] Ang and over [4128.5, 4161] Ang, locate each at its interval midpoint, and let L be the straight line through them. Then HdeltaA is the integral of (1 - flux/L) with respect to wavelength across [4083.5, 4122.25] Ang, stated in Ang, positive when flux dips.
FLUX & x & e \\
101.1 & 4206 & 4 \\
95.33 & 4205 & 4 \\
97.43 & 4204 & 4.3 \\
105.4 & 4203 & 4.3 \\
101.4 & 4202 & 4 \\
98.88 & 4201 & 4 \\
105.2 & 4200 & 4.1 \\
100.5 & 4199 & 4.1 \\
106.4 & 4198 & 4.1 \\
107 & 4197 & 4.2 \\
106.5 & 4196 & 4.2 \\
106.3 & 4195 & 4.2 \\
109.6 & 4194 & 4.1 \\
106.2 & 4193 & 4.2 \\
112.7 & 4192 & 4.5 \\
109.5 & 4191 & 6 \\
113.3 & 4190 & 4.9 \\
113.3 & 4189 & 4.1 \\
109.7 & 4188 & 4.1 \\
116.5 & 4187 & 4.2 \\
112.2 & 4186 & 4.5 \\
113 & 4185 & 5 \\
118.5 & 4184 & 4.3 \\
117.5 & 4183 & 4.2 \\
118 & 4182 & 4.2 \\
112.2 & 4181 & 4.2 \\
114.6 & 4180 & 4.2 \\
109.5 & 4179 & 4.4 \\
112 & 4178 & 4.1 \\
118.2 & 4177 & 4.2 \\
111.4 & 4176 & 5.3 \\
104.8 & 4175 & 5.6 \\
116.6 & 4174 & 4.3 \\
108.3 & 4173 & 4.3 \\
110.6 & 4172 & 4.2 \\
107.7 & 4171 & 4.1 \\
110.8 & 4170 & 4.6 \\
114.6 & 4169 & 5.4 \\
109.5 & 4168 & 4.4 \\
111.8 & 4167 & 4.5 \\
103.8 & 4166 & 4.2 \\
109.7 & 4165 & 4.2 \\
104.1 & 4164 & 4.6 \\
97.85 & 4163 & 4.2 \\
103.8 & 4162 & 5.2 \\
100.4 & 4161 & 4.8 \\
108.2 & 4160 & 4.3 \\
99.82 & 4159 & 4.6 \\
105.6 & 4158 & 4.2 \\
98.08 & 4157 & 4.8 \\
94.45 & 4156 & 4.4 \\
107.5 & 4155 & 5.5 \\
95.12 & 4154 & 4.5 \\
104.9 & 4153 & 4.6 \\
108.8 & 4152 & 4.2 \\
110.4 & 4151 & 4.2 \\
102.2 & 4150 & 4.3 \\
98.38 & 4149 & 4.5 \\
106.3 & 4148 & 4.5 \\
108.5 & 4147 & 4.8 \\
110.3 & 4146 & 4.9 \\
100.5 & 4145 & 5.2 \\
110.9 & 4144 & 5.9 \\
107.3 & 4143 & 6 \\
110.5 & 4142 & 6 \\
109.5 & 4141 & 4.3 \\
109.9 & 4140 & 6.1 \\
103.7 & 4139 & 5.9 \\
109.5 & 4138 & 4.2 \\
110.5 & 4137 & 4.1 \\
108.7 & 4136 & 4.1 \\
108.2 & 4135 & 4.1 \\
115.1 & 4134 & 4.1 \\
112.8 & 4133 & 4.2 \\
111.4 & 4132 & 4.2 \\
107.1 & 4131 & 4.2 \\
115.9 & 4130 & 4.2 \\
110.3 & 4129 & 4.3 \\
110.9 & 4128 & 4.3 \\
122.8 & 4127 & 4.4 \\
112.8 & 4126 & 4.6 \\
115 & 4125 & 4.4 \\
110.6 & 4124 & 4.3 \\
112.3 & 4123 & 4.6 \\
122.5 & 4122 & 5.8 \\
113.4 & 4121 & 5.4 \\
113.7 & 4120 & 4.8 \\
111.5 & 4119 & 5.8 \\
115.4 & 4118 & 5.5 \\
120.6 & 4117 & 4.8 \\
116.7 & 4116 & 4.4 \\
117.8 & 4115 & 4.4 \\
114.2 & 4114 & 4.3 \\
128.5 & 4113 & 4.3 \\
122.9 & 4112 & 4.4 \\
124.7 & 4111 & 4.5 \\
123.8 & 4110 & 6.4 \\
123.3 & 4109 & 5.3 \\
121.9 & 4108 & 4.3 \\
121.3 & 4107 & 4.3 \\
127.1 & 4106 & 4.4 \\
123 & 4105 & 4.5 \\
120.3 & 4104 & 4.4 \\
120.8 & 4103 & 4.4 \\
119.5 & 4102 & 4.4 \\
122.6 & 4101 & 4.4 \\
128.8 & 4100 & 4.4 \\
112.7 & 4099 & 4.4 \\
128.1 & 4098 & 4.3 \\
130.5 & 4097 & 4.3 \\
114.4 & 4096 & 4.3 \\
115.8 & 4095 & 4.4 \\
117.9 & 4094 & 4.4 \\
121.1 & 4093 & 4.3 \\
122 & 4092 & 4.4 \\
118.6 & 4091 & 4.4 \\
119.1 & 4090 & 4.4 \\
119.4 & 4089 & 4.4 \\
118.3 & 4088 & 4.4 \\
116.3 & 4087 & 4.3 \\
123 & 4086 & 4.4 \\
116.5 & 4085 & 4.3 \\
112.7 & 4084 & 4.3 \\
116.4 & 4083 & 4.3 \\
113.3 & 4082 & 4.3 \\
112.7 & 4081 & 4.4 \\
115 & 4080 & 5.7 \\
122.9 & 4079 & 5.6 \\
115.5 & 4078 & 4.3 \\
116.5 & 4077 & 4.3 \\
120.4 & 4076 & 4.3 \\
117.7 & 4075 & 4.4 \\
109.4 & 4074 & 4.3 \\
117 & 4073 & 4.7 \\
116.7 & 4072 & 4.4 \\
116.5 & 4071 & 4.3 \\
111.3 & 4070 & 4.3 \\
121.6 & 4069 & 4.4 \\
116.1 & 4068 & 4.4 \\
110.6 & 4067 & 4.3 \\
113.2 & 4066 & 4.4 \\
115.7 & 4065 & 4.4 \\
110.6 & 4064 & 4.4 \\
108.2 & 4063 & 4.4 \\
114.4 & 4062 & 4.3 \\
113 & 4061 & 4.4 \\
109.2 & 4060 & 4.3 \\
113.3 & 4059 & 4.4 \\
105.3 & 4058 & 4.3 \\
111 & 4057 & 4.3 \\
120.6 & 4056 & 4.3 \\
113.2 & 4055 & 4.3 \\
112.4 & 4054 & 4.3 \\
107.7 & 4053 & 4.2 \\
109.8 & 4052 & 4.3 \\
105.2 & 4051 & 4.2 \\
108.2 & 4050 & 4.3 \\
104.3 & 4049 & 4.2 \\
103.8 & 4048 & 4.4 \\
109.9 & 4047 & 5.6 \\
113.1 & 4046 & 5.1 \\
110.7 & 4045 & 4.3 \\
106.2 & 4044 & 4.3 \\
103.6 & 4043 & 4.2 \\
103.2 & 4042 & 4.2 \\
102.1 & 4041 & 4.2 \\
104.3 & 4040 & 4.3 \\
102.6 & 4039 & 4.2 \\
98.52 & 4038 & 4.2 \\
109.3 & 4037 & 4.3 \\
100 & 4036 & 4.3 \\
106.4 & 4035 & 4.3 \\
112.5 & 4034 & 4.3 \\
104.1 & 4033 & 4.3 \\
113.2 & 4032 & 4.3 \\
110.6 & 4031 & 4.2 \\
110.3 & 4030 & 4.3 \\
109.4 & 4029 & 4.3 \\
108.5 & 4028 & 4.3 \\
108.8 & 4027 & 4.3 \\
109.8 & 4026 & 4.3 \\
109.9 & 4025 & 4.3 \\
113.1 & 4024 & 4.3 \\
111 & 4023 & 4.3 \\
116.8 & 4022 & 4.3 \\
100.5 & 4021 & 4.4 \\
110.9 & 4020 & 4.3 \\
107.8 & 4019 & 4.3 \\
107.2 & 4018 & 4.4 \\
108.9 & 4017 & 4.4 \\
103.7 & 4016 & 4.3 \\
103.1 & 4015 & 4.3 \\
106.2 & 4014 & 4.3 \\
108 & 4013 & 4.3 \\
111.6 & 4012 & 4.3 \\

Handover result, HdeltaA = -3.7 Ang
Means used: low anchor 112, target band 120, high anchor 107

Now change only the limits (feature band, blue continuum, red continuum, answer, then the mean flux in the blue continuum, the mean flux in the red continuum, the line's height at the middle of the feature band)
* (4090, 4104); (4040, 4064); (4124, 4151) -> -1.5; 109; 110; 109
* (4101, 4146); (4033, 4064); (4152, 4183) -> -3.1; 108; 108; 108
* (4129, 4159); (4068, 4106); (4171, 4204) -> 1.8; 119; 110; 114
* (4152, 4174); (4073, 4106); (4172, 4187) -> 1.7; 119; 113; 114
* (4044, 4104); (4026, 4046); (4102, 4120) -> -0.8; 107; 121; 114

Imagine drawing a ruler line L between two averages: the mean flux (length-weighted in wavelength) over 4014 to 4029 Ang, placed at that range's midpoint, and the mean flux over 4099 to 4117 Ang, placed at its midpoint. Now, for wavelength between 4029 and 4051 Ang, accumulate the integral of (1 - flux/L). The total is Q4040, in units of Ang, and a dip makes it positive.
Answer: 0.9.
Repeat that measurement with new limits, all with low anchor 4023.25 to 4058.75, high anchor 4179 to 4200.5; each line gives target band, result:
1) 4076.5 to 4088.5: -0.85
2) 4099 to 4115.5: -1.95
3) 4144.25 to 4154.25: 0.47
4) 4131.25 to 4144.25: 0.01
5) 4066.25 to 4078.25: -0.78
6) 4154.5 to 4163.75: 0.71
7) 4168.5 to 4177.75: -0.08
